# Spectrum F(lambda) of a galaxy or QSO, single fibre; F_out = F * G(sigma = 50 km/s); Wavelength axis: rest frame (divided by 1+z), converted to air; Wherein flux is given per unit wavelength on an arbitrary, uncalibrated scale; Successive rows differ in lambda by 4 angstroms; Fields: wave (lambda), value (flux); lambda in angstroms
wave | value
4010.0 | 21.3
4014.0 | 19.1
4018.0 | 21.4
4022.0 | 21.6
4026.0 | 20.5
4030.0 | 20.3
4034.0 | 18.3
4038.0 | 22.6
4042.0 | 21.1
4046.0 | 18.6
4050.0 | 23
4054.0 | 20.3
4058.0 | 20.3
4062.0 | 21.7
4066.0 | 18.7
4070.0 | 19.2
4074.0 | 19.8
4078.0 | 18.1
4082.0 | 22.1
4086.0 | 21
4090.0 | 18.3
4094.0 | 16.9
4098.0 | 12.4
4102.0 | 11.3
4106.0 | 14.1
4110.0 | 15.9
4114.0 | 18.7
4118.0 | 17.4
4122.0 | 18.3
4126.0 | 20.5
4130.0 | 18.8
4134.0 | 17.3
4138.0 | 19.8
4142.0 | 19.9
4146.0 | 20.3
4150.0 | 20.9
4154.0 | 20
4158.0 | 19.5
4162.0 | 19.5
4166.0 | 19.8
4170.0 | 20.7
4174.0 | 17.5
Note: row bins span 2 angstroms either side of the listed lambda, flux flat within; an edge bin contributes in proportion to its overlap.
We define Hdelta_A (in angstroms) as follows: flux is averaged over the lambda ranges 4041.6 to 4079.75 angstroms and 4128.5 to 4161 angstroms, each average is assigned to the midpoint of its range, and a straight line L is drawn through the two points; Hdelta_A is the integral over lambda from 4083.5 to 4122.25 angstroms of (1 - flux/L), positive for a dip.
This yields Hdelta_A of 6.64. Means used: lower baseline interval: 20.1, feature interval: 16.4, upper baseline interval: 19.6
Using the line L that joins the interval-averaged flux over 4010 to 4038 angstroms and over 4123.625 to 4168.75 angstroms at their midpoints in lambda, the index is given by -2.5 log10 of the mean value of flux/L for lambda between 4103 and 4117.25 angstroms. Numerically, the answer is 0.237 mag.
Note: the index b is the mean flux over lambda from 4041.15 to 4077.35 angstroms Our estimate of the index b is 20.2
